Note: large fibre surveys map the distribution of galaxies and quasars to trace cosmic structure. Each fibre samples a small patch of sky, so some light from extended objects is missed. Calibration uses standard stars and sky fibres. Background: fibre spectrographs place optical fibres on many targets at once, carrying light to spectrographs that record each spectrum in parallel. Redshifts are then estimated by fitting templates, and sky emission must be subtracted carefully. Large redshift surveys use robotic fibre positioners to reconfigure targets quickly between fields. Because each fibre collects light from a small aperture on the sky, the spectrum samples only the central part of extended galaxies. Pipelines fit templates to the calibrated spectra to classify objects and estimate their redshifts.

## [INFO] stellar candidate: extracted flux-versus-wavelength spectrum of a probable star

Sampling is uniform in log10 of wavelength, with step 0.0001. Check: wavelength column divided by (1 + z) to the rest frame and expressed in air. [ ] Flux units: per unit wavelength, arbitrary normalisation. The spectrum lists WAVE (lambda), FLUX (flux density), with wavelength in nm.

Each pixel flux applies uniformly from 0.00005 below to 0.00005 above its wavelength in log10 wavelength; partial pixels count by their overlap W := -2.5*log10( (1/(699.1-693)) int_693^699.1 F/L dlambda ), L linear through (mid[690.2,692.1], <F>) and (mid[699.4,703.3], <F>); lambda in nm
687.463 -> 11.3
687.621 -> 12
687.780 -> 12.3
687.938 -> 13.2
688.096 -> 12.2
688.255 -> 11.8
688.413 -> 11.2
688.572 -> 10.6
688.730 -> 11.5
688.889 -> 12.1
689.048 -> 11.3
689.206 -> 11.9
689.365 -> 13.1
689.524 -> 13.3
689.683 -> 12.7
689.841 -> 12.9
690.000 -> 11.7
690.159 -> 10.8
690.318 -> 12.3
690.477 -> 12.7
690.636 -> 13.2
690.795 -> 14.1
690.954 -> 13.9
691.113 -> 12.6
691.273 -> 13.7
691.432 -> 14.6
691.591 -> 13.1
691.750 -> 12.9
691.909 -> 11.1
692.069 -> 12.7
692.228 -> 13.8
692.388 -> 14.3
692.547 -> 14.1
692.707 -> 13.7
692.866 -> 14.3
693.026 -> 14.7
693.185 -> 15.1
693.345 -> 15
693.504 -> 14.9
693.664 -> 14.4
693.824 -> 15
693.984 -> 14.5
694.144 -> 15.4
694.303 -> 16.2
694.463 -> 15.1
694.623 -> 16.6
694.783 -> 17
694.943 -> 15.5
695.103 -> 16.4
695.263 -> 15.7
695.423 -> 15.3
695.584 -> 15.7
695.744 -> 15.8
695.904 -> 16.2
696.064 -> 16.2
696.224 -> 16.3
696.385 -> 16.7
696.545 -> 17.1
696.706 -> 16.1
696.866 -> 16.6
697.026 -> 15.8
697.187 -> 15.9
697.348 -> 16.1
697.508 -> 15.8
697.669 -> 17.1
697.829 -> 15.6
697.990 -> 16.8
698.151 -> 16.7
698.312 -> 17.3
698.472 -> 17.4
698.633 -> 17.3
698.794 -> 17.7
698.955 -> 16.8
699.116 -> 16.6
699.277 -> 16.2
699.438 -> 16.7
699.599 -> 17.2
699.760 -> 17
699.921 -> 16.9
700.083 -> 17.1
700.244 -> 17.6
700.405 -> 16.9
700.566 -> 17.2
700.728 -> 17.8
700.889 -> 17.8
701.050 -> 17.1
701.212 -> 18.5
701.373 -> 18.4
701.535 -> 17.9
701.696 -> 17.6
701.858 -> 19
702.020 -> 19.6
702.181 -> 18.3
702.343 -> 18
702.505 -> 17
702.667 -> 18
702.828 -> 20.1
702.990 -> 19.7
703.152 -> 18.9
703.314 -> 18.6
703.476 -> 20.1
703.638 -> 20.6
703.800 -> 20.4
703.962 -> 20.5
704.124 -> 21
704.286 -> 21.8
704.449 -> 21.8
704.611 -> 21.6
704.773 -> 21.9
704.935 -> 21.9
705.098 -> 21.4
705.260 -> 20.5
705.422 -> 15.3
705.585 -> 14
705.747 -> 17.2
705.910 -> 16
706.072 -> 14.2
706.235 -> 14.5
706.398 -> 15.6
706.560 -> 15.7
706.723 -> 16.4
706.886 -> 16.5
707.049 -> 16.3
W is -0.05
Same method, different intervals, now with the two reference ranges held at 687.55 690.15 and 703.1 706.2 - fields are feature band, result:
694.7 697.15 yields -0.06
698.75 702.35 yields -0.01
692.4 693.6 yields -0.04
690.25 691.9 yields -0.01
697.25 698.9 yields -0.03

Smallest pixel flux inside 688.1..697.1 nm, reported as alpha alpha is 10.6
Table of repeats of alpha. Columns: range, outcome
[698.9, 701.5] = 16.2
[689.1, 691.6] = 10.8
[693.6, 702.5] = 14.4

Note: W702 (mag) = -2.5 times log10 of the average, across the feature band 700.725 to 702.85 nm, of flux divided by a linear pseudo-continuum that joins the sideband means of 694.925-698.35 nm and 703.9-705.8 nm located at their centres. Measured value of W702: 0.02 mag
